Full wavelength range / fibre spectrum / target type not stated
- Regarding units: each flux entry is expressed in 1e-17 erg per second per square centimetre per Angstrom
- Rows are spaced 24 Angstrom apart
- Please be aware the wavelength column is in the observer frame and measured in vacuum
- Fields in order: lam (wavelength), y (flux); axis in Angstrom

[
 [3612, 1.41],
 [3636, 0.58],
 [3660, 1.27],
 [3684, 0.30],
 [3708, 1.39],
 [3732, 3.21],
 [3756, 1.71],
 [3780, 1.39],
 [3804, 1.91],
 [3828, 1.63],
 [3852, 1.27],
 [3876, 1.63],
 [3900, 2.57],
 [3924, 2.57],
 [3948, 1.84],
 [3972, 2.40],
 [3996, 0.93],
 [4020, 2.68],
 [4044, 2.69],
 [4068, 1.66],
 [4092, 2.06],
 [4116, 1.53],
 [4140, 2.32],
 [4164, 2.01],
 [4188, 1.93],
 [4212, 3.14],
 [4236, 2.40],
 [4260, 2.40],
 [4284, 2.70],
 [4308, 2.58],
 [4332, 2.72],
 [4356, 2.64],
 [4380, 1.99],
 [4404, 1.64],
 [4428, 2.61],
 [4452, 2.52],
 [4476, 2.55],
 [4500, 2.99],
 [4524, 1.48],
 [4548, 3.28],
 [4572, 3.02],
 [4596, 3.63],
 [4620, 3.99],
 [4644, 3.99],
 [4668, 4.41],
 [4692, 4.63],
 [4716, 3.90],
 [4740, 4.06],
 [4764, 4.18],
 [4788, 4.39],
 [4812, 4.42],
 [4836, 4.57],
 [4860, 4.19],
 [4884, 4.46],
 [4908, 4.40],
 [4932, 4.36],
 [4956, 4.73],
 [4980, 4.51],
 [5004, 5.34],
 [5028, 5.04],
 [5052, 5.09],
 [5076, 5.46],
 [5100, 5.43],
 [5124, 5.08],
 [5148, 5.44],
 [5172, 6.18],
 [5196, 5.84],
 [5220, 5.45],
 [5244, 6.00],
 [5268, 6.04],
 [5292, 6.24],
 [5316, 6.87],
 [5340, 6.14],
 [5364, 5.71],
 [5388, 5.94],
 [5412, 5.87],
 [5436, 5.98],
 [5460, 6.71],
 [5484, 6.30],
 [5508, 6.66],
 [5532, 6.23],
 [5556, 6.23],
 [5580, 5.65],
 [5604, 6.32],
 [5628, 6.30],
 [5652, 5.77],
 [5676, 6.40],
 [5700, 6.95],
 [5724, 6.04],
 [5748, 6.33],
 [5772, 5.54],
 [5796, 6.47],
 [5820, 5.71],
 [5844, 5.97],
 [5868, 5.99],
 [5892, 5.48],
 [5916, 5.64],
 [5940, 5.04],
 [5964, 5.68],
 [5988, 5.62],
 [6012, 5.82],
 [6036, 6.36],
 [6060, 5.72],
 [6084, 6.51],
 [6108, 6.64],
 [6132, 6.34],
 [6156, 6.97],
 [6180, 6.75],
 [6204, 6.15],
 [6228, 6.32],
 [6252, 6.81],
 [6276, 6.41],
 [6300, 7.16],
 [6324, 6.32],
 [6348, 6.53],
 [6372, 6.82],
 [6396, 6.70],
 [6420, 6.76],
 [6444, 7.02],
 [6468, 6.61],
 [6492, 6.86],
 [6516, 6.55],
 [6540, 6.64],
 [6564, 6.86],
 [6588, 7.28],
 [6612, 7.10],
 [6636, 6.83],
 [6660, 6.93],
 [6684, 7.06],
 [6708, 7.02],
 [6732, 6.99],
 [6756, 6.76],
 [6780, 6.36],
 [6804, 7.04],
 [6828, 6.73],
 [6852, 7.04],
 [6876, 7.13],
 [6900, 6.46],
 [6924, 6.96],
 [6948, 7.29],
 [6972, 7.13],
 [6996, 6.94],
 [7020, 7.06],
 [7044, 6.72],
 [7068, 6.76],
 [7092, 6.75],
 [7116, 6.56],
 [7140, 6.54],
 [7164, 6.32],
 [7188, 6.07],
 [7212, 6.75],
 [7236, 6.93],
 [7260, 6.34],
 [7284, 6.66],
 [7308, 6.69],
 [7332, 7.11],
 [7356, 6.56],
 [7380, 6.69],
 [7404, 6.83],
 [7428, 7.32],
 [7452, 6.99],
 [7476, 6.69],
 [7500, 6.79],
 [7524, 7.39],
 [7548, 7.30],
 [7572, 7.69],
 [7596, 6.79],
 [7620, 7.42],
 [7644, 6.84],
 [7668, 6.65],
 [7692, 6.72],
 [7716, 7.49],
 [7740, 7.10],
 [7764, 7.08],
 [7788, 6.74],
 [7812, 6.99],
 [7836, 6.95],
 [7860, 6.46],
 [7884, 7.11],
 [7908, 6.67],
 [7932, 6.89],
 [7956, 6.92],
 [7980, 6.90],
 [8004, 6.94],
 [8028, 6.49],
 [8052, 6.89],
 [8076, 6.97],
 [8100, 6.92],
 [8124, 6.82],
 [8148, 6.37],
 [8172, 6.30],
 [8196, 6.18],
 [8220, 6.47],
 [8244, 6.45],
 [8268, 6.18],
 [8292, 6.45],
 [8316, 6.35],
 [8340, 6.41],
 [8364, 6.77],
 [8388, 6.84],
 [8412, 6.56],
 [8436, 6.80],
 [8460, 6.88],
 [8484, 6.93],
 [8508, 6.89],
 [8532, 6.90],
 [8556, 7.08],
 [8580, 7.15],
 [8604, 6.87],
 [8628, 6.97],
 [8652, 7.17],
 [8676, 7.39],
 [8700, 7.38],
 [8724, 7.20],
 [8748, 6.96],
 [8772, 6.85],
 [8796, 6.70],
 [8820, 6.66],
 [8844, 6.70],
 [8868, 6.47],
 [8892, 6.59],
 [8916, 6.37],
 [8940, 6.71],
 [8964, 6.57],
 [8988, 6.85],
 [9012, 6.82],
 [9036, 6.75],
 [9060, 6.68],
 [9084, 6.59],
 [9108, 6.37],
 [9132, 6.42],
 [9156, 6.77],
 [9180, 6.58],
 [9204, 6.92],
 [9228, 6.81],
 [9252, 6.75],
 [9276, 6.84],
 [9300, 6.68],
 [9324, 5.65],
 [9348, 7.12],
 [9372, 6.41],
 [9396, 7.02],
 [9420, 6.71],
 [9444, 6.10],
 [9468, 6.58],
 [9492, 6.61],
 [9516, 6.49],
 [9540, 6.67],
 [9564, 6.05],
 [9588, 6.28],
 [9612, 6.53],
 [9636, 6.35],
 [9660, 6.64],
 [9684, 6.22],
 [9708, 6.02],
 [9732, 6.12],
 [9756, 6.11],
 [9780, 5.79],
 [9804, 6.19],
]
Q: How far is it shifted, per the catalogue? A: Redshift 0.149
